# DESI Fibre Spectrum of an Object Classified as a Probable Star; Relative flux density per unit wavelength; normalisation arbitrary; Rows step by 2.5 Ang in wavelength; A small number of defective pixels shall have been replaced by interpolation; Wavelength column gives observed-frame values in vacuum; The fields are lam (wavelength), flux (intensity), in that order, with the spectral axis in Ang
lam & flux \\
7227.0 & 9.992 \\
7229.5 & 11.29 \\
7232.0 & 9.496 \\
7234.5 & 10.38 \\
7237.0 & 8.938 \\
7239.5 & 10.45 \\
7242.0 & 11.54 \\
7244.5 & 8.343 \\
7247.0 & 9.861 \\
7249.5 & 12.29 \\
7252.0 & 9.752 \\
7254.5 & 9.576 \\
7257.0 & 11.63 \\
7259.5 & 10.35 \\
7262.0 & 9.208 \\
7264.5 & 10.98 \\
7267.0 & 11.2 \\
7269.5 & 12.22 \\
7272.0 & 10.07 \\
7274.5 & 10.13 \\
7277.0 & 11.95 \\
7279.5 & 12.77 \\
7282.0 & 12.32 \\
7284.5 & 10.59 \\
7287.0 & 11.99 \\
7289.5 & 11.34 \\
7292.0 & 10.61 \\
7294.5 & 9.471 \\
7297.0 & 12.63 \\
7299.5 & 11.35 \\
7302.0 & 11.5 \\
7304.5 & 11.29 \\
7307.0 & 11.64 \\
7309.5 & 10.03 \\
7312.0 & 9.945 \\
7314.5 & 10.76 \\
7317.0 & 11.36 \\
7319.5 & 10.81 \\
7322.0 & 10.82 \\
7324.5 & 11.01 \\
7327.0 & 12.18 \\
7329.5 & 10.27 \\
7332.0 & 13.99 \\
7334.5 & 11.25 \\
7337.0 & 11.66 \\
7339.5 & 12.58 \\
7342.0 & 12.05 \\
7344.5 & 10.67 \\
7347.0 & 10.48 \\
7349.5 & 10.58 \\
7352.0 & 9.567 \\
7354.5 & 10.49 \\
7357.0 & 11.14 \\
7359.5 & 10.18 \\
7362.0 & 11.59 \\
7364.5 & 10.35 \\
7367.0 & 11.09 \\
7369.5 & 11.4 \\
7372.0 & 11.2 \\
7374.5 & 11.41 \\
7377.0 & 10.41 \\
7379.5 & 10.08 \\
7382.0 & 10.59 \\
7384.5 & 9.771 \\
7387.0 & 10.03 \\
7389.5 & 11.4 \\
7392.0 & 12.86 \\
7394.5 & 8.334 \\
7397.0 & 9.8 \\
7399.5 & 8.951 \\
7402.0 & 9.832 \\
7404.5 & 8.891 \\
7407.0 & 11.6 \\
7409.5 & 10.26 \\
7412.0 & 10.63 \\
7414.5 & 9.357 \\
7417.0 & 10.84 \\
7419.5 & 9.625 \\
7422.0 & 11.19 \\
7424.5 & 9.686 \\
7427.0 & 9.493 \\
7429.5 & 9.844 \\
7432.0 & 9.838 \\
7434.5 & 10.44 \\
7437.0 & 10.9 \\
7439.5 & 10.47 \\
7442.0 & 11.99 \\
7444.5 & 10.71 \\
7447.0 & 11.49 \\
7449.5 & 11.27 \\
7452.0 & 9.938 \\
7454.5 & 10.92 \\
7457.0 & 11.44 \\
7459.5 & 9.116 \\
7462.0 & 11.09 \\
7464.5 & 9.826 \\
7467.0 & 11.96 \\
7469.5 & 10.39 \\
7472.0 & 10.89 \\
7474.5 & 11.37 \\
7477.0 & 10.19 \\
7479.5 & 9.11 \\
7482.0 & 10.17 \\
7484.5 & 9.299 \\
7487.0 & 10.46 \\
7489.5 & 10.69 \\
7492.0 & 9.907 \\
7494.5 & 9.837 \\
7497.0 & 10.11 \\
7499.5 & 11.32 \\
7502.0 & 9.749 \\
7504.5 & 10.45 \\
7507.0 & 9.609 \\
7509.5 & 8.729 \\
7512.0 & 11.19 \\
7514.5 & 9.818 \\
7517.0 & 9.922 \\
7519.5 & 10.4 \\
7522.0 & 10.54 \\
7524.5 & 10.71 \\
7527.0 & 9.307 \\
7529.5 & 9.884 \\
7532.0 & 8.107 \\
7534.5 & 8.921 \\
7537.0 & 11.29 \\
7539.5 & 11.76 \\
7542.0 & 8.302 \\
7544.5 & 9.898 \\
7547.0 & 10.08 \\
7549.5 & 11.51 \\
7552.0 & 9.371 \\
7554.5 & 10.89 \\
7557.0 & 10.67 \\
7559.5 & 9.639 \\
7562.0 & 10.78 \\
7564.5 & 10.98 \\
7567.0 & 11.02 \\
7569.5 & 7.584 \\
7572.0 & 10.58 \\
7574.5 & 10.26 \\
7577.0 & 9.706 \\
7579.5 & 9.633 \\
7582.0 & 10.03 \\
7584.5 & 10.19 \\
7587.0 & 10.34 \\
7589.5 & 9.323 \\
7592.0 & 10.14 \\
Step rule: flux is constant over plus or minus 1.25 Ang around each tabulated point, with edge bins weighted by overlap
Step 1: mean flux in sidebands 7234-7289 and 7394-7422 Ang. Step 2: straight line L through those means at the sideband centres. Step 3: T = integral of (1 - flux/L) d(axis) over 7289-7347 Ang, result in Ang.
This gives -4.51 Ang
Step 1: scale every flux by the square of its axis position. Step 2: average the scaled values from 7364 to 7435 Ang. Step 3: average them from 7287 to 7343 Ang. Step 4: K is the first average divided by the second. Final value 0.9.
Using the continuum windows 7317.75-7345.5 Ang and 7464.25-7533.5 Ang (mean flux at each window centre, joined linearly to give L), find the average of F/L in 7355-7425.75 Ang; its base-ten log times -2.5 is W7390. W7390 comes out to 0.06 mag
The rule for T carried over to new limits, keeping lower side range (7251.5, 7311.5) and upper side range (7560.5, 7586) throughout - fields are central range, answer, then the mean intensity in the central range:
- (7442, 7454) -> -0.6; 11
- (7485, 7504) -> 0.1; 10.3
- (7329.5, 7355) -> -1.1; 11.3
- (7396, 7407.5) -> 1.0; 9.7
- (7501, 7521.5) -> 0.5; 10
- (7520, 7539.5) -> 0.5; 9.97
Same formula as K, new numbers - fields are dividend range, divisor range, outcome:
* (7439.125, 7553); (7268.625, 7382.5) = 0.97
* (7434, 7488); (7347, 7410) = 1.04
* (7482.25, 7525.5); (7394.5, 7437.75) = 1.04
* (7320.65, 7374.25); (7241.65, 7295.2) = 1.05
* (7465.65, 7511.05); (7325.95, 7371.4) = 0.95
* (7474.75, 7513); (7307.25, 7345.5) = 0.93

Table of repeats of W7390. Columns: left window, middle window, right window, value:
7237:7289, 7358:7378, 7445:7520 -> -0.037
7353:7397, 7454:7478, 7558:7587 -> -0.033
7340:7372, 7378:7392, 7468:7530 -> 0.012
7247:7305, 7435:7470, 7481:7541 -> -0.051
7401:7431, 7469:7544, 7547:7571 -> 0.014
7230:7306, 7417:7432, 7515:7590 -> 0.039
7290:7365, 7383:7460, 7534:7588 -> 0.036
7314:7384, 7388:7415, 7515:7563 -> 0.062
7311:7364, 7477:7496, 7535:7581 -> 0.058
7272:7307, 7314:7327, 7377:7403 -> -0.010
